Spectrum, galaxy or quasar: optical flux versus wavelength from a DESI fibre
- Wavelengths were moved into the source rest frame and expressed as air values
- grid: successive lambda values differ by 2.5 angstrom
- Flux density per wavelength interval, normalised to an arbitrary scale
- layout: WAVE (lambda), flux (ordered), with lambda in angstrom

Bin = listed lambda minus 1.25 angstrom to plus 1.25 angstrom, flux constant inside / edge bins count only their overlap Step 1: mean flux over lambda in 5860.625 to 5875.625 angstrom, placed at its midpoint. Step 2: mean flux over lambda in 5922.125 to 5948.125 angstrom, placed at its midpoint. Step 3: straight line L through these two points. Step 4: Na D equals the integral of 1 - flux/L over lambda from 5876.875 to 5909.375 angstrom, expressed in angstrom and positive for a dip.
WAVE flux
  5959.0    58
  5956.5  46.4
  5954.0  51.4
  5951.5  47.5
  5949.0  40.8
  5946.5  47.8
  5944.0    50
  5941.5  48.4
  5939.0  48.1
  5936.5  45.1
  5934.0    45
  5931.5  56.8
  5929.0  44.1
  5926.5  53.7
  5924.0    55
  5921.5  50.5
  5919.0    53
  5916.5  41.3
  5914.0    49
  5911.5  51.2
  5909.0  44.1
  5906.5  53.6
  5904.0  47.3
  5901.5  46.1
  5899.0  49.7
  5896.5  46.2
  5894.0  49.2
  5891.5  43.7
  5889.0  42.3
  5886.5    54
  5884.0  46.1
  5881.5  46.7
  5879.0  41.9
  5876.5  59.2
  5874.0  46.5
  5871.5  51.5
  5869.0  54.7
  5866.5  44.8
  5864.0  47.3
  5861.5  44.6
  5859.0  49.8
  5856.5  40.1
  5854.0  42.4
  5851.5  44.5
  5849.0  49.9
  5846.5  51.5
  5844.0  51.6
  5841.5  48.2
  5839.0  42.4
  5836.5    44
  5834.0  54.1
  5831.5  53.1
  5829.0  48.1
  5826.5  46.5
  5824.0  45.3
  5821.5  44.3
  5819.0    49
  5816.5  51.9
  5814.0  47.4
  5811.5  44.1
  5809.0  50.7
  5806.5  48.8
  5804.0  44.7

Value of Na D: 1.0 angstrom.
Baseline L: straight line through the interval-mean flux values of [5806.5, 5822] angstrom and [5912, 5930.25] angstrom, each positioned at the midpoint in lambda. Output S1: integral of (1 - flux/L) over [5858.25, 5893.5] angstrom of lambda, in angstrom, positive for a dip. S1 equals 0.6 angstrom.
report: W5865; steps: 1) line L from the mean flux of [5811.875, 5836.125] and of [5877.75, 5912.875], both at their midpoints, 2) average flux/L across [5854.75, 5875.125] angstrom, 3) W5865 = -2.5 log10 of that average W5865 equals 0.01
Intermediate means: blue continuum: 48.5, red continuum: 47.3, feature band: 47.3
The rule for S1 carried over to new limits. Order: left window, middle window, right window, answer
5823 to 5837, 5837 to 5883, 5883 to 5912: 0.71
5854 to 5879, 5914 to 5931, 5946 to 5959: -0.70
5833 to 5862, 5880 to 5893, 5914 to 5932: 0.57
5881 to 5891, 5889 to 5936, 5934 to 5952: -1.77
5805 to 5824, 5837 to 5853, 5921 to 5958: 0.10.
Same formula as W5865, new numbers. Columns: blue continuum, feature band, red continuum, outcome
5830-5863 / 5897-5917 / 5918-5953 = 0.01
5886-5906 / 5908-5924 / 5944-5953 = -0.04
